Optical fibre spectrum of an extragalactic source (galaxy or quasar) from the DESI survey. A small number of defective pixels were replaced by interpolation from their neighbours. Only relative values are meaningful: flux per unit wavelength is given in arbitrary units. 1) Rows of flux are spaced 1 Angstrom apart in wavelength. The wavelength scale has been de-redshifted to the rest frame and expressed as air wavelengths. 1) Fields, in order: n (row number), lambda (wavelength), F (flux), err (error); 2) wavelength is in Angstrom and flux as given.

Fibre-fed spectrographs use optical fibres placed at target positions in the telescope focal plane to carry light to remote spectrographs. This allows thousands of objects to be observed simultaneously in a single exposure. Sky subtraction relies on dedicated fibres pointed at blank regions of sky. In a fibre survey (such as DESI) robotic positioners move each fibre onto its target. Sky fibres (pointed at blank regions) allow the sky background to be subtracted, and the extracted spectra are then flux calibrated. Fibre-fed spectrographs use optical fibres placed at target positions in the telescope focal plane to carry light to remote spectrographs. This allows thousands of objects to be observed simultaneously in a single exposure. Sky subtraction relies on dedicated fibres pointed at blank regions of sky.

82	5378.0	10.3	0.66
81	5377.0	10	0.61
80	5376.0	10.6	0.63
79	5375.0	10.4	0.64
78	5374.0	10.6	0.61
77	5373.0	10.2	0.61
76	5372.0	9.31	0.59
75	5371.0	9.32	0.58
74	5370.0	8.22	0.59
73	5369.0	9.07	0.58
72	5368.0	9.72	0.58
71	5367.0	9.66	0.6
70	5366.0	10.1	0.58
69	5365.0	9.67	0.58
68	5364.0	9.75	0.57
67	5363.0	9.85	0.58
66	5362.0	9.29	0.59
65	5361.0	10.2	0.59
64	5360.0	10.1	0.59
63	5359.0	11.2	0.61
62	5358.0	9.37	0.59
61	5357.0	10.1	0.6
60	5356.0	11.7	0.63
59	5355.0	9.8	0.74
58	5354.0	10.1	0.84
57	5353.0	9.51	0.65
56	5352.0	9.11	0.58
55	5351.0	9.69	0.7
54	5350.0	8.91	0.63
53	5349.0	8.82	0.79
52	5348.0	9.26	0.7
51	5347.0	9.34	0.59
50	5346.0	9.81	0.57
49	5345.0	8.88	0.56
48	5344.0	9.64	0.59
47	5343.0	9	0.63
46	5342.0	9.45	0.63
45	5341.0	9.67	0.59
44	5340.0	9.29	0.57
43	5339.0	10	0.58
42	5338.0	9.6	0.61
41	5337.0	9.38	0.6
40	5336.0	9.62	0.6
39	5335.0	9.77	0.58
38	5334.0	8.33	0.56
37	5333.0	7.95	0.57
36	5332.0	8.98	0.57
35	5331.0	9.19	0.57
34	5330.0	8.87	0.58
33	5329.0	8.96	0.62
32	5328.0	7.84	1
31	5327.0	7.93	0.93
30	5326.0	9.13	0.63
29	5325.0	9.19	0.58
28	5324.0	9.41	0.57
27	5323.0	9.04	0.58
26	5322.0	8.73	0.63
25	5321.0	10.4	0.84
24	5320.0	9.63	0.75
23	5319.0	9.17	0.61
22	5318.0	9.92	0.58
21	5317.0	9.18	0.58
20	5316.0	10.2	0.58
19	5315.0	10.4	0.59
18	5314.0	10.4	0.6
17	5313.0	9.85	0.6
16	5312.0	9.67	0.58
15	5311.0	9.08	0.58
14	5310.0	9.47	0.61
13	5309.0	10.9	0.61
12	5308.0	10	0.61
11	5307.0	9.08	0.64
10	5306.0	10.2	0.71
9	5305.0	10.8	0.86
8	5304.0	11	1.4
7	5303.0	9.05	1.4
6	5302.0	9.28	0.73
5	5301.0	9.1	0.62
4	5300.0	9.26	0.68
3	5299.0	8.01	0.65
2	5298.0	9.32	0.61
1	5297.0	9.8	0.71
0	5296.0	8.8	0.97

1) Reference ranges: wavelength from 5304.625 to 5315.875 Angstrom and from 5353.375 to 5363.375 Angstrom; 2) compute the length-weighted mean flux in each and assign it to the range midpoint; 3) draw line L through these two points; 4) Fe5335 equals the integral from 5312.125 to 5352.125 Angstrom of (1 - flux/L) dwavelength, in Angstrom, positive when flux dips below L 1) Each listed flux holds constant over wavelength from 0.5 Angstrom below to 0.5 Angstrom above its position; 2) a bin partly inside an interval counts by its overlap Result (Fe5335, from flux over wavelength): 3.0 Angstrom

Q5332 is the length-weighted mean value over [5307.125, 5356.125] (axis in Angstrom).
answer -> 9.41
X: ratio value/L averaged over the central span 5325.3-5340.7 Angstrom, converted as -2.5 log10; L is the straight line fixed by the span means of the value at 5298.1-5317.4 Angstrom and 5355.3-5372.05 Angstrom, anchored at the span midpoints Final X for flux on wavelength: 0.09 mag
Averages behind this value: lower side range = 9.73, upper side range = 9.81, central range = 9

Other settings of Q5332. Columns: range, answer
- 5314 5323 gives 9.71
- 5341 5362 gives 9.69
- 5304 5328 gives 9.63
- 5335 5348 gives 9.48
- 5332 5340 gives 9.22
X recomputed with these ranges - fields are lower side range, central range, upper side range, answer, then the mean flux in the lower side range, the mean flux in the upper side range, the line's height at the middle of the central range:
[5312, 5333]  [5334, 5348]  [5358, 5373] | 0.002 mag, 9.3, 9.68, 9.46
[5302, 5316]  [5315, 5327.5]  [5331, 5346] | 0.036 mag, 9.97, 9.27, 9.68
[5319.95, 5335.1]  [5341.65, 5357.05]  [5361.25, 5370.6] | -0.035 mag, 8.92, 9.5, 9.25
